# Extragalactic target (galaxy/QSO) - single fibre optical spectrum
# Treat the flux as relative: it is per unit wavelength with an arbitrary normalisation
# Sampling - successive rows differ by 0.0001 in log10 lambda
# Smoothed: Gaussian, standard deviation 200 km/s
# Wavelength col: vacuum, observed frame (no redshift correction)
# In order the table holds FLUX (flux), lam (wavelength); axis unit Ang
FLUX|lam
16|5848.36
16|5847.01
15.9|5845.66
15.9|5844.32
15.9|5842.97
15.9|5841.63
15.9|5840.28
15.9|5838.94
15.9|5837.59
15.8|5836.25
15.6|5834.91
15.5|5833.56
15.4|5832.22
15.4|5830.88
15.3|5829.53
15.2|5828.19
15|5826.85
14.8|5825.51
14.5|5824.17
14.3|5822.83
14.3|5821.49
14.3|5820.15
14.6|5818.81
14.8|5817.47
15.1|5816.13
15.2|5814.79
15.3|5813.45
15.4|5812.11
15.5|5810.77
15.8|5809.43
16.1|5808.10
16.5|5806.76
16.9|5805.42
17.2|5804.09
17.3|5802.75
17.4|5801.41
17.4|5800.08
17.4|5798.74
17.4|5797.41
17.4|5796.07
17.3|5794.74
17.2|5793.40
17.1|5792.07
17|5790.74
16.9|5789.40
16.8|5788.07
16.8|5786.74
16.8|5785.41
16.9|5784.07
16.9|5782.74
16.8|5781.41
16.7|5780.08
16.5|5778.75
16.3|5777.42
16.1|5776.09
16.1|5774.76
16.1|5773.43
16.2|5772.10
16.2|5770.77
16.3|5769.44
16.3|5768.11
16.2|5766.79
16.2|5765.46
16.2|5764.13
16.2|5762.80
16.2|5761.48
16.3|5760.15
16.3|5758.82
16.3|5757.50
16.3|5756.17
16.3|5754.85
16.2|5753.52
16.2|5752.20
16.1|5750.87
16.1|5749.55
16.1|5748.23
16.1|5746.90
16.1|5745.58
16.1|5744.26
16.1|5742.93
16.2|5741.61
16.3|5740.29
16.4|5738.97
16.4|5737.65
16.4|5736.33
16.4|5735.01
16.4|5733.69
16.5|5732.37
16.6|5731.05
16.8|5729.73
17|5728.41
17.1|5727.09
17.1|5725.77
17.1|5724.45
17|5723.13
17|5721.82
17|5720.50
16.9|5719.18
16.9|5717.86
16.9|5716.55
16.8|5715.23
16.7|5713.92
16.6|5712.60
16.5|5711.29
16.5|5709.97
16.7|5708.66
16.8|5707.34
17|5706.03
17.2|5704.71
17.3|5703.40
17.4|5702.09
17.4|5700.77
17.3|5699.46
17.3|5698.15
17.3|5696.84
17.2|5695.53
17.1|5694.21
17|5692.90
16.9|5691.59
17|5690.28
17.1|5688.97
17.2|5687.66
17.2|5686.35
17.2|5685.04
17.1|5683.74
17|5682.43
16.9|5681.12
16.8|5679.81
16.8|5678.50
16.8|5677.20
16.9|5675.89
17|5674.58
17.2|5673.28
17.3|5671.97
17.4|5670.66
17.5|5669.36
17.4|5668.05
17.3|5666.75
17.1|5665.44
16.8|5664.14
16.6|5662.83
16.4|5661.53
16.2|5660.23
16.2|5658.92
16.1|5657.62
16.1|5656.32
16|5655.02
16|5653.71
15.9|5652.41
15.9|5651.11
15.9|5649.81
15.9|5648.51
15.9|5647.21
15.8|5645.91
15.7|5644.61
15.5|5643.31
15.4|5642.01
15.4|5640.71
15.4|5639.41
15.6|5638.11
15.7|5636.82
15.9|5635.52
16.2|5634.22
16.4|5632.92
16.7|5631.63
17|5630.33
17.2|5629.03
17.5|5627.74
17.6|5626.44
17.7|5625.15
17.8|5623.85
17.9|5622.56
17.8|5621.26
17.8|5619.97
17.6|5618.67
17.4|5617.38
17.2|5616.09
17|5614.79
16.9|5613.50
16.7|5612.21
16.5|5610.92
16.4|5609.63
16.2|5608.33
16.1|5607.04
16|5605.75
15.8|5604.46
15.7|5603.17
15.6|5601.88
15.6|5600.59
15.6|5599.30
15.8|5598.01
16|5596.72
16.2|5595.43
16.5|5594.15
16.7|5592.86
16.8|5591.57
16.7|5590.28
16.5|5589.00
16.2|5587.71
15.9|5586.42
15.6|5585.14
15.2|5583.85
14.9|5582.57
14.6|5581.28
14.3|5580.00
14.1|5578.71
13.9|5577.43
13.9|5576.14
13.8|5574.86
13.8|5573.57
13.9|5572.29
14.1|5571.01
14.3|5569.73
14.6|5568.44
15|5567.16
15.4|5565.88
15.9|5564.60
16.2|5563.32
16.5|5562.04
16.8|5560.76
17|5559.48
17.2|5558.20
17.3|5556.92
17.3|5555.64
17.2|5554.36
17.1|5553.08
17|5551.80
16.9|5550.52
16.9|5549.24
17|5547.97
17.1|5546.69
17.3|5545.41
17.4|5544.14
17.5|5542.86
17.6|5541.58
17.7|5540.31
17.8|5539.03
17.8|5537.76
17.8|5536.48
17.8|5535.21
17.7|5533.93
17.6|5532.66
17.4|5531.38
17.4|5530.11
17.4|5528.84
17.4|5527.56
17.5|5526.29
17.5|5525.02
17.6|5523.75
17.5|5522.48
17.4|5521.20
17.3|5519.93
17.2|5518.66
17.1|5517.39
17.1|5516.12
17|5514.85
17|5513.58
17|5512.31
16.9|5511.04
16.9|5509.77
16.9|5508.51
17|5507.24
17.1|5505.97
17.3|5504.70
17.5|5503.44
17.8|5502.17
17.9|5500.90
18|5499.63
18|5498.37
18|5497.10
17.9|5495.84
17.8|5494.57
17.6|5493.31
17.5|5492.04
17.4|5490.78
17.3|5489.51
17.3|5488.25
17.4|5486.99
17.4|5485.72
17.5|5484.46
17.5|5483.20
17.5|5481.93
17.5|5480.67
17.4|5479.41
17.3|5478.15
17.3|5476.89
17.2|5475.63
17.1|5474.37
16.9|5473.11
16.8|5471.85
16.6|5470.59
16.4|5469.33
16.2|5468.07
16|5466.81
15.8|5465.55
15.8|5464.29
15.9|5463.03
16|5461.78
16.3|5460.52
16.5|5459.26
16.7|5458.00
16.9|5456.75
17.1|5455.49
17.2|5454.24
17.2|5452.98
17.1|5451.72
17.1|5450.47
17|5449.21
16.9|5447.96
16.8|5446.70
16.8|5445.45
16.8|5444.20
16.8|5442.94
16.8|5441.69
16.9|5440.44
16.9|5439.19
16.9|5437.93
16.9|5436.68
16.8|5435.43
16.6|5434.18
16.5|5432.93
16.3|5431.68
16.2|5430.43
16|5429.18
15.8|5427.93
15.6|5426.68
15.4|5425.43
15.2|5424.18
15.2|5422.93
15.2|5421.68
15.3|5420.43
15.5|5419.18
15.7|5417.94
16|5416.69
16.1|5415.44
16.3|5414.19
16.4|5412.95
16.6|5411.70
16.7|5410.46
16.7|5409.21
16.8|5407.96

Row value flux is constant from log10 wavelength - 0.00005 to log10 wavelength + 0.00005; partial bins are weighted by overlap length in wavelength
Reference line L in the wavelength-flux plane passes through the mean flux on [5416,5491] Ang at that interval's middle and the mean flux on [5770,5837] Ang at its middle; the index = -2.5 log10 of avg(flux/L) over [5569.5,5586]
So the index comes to 0.145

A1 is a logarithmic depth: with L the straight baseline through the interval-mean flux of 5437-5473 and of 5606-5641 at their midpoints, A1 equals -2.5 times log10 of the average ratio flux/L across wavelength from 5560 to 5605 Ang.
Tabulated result 0.093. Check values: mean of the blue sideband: 16.7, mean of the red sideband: 16.8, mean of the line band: 15.4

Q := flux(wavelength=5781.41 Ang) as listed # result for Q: 16.8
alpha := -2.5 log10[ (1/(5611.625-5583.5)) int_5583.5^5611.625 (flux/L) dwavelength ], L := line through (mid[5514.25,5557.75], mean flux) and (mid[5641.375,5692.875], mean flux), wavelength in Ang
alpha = 0.06 mag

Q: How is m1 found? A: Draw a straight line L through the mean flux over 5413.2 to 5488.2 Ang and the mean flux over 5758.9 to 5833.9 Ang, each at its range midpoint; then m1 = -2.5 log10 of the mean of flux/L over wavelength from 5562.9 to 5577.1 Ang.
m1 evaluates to 0.13 mag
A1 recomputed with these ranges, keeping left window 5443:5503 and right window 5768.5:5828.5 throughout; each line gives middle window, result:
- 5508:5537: -0.02 mag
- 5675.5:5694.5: -0.03 mag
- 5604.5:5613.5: 0.02 mag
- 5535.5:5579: 0.04 mag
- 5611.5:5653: 0.00 mag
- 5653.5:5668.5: 0.00 mag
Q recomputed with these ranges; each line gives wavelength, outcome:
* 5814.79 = 15.2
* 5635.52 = 15.9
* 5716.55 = 16.9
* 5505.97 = 17.1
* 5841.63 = 15.9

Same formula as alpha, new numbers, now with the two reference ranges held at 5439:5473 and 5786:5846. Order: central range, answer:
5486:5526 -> -0.05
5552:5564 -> -0.03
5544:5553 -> -0.04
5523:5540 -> -0.07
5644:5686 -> -0.02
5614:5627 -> -0.08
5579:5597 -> 0.04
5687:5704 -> -0.06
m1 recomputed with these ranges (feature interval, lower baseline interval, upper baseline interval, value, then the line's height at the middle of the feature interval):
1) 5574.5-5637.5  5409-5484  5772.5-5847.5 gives 0.01 mag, 16.3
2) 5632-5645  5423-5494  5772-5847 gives 0.04 mag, 16.4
